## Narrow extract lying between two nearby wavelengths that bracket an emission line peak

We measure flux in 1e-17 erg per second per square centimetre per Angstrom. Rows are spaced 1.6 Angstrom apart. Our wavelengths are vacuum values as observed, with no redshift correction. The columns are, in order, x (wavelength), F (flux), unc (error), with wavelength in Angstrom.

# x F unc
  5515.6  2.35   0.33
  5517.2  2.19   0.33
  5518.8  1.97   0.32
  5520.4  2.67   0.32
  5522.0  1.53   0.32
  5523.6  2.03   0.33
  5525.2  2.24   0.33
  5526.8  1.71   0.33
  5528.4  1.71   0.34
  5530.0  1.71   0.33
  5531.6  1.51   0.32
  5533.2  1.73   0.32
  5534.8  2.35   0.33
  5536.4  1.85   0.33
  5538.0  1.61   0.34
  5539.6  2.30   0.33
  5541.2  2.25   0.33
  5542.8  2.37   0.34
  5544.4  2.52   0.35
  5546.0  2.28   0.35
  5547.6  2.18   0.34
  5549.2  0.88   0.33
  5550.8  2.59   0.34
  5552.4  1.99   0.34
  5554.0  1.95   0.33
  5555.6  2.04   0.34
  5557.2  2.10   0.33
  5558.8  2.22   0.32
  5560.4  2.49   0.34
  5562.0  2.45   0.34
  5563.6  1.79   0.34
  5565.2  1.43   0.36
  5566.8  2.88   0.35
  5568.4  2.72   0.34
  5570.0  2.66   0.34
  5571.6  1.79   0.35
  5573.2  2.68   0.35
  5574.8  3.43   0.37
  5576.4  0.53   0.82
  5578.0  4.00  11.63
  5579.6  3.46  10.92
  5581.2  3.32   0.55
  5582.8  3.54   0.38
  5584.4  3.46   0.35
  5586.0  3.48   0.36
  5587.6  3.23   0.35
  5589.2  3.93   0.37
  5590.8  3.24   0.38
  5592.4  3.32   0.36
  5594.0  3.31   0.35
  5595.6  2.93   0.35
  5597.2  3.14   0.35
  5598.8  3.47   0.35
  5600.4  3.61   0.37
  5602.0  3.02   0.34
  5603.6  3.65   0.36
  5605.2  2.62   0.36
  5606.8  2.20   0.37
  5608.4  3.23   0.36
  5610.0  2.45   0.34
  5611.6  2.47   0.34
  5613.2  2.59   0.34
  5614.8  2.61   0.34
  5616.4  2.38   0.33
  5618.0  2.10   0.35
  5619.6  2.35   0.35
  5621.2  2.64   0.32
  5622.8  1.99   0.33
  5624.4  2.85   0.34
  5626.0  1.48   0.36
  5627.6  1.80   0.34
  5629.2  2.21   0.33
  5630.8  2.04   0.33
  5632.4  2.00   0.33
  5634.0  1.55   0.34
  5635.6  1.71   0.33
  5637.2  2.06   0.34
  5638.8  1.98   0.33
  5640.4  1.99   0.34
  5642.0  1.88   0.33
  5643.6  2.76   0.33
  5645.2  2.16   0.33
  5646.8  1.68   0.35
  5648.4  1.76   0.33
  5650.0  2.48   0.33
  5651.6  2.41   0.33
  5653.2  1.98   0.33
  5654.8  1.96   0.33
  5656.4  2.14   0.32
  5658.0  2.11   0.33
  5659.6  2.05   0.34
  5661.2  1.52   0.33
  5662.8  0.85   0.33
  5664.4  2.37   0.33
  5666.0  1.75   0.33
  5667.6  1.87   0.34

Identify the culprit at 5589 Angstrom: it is Mg II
